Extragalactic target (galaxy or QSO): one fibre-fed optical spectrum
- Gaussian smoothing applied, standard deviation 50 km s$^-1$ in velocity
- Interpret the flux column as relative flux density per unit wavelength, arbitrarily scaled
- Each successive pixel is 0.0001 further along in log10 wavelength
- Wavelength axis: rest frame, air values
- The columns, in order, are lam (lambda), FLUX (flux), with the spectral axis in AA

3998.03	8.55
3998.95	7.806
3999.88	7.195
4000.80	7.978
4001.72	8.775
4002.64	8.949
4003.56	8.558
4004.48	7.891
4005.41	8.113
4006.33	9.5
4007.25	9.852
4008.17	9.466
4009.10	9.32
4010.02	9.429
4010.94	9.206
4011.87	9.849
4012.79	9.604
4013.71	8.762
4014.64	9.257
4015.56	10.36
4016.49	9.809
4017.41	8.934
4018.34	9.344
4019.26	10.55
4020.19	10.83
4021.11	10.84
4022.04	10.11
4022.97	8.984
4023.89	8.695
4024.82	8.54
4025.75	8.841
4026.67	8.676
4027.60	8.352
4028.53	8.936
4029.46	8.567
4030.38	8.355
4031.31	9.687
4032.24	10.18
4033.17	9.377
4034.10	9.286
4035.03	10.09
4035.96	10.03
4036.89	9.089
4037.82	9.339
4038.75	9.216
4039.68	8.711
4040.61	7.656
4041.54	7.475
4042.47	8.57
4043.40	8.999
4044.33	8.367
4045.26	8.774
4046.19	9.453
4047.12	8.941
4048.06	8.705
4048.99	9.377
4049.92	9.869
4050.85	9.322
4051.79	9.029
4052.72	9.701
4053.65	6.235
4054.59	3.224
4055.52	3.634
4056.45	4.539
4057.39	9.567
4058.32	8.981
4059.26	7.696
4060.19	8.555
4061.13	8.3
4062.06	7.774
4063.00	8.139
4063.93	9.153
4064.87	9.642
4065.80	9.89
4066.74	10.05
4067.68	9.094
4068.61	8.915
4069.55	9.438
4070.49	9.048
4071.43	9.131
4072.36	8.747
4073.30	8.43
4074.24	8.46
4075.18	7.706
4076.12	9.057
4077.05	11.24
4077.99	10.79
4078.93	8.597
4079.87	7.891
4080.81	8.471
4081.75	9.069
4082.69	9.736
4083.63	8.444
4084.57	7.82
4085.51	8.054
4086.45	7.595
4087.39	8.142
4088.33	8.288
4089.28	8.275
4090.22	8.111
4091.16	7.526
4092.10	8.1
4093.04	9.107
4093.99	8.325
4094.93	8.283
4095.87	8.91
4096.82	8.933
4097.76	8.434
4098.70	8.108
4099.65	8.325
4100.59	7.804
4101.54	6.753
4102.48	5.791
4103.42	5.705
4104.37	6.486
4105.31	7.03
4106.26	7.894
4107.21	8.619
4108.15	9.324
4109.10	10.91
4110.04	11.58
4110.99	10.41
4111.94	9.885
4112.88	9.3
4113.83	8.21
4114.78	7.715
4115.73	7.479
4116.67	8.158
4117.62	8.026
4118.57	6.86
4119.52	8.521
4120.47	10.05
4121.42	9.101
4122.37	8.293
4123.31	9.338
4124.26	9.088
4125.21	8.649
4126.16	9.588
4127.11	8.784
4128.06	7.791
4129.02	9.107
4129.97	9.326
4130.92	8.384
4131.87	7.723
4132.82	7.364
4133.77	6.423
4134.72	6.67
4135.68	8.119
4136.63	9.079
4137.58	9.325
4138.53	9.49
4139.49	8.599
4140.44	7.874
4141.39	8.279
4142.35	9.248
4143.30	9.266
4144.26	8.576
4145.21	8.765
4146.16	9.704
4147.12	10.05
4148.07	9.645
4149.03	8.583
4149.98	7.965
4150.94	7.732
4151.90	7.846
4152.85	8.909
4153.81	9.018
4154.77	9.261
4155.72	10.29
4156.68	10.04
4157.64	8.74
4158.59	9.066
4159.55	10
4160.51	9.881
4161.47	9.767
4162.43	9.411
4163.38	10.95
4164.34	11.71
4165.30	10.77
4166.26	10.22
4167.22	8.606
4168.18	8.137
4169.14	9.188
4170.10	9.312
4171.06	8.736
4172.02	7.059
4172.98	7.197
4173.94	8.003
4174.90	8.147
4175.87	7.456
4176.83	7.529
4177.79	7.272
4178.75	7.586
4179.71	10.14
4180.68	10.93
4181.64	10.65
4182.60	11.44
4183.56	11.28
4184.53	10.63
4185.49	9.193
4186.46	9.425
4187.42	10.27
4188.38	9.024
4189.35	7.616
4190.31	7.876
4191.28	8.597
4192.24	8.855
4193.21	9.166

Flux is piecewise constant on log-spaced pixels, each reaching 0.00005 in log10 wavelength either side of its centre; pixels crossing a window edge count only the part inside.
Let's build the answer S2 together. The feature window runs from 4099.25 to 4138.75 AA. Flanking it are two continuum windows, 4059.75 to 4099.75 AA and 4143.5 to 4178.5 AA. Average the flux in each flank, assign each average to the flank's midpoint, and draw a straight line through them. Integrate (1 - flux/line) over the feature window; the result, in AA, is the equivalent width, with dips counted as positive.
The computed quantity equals 2.0 AA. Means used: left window 8.7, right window 8.98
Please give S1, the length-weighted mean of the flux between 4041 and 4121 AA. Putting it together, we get 8.44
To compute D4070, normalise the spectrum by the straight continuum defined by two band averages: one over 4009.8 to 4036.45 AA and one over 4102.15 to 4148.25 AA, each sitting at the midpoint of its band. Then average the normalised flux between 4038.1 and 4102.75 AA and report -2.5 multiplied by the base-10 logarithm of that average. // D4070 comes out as 0.08 mag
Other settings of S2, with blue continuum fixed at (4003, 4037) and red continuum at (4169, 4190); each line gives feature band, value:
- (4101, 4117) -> 1.5 AA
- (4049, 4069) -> 2.3 AA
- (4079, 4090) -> 1.0 AA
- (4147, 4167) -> -1.0 AA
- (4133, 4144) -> 0.9 AA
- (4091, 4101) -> 0.9 AA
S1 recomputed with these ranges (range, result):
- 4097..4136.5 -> 8.33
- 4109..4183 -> 8.92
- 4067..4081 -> 9.03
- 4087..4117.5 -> 8.31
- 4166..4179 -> 8.15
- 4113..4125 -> 8.44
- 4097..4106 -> 7.24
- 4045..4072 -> 8.42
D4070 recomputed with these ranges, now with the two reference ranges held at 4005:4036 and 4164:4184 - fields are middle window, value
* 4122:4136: 0.108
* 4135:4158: 0.028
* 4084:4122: 0.116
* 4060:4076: 0.053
